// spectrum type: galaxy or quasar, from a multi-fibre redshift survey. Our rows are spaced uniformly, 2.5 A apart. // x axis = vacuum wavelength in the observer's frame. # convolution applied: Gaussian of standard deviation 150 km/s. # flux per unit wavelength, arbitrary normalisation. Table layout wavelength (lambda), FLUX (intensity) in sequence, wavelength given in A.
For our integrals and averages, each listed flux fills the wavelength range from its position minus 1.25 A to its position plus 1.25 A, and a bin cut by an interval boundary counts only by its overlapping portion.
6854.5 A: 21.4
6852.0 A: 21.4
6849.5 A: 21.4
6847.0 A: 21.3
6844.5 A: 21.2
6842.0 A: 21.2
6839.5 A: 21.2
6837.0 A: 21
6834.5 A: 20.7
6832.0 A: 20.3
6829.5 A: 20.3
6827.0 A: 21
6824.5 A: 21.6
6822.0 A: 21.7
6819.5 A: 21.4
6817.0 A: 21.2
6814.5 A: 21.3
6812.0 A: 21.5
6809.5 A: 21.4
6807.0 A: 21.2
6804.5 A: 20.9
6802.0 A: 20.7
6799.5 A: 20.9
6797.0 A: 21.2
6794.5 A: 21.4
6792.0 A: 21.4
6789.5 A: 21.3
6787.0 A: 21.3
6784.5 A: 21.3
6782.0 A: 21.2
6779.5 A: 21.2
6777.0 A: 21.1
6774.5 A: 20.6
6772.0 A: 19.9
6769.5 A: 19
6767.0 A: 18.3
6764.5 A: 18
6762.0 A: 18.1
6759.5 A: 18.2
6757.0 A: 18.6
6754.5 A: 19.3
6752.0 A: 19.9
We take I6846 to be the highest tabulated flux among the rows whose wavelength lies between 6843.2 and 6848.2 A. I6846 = 21.3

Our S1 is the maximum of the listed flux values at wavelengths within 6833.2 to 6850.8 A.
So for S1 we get 21.4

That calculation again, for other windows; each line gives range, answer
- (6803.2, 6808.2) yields 21.2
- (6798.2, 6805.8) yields 20.9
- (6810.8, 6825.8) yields 21.7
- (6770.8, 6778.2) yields 21.1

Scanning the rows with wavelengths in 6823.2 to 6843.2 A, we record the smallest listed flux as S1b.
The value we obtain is 20.3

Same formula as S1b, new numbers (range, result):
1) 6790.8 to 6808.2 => 20.7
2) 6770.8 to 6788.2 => 19.9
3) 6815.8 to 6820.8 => 21.2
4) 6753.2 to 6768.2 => 18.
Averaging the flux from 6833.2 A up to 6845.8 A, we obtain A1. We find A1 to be 21.1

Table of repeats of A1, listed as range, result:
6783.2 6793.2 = 21.3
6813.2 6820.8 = 21.3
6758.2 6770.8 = 18.3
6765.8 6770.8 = 18.7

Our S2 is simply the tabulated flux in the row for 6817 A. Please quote 21.2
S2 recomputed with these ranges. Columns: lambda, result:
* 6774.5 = 20.6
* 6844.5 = 21.2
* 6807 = 21.2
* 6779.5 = 21.2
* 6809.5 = 21.4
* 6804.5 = 20.9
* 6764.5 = 18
